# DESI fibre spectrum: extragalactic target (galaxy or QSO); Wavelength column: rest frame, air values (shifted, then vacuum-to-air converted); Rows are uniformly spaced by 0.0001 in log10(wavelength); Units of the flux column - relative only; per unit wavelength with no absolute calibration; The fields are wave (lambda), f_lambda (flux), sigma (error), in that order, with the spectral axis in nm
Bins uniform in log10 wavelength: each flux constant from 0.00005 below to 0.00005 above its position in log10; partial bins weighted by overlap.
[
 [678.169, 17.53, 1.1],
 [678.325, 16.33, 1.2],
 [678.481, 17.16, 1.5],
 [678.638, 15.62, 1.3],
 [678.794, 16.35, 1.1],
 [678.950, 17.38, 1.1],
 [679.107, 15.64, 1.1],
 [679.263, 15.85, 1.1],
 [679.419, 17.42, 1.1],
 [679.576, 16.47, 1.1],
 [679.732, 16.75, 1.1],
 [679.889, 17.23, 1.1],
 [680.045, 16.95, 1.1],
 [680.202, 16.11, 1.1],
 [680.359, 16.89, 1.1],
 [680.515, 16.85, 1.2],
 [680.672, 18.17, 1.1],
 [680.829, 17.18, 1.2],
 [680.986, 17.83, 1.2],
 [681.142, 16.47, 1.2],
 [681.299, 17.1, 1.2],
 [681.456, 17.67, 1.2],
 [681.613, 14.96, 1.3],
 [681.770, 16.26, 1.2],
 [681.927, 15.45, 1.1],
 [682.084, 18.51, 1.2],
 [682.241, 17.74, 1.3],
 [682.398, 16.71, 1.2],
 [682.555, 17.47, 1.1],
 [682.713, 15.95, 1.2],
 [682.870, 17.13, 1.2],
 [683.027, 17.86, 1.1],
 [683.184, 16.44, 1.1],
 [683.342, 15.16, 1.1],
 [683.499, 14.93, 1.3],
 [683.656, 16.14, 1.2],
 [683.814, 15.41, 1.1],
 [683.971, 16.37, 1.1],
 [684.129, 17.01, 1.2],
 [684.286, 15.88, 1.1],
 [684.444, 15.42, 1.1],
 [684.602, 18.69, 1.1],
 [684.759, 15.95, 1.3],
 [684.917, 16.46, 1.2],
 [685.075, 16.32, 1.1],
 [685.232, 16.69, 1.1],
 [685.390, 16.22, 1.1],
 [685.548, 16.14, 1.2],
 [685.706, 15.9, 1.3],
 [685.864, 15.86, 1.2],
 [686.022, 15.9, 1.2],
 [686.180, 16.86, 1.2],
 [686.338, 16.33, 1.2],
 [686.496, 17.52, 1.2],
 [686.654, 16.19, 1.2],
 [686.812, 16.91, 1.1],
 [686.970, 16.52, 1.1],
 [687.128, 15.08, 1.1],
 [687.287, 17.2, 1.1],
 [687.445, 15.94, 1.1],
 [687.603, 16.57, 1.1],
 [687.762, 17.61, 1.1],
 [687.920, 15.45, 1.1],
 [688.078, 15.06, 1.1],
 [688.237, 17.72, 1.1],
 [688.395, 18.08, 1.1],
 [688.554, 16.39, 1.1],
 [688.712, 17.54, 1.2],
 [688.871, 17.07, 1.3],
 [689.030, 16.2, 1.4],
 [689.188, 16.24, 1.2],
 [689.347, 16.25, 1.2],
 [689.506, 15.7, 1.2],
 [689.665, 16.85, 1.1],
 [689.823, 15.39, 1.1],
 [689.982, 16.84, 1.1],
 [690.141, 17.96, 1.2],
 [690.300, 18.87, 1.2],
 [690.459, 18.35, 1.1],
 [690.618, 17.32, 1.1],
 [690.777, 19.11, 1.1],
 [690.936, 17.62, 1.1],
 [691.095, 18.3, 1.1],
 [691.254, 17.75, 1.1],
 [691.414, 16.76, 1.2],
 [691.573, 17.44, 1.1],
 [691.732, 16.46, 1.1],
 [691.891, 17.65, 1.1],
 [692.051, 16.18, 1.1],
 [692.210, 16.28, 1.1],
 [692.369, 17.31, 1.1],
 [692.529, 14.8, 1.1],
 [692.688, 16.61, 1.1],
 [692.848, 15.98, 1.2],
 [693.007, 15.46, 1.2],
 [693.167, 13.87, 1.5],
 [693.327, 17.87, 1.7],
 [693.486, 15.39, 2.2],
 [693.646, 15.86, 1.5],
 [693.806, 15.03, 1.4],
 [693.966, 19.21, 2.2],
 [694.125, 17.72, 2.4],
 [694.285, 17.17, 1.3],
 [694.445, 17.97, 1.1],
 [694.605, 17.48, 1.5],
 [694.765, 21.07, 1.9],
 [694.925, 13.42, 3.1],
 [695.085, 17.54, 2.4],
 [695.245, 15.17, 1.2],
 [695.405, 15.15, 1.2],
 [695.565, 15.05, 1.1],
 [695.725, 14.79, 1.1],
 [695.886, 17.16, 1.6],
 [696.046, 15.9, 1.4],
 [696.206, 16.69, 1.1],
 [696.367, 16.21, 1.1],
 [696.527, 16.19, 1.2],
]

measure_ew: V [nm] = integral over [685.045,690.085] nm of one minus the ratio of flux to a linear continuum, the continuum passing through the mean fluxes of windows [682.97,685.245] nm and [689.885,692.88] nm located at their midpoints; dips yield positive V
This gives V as 0.08 nm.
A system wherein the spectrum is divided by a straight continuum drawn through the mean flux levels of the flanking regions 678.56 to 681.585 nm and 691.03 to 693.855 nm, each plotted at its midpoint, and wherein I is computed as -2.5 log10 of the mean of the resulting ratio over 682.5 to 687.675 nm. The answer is 0.02 mag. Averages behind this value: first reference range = 16.8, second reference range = 16.4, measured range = 16.4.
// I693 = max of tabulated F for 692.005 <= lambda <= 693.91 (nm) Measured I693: 17.87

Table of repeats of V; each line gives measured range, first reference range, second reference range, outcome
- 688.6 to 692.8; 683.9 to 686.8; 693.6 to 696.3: -0.12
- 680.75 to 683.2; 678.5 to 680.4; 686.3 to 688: -0.06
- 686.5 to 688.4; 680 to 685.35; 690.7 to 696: 0.02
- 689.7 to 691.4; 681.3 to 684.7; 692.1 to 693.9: -0.17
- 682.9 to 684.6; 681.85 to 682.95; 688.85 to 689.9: 0.06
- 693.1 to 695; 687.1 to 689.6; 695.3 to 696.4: -0.11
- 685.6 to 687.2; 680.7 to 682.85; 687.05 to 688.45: 0.03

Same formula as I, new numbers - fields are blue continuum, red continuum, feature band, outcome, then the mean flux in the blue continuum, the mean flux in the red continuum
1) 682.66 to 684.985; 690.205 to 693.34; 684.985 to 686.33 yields 0.016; 16.3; 17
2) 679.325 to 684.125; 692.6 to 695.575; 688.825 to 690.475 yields -0.016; 16.7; 16.5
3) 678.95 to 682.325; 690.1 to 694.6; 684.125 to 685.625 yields 0.029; 16.8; 17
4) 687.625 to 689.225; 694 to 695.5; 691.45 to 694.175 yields 0.034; 16.7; 17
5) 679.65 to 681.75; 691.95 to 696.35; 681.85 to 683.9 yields 0.019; 16.9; 16.4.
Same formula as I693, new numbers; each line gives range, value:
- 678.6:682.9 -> 18.51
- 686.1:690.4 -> 18.87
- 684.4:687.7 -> 18.69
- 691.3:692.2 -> 17.65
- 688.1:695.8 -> 21.07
